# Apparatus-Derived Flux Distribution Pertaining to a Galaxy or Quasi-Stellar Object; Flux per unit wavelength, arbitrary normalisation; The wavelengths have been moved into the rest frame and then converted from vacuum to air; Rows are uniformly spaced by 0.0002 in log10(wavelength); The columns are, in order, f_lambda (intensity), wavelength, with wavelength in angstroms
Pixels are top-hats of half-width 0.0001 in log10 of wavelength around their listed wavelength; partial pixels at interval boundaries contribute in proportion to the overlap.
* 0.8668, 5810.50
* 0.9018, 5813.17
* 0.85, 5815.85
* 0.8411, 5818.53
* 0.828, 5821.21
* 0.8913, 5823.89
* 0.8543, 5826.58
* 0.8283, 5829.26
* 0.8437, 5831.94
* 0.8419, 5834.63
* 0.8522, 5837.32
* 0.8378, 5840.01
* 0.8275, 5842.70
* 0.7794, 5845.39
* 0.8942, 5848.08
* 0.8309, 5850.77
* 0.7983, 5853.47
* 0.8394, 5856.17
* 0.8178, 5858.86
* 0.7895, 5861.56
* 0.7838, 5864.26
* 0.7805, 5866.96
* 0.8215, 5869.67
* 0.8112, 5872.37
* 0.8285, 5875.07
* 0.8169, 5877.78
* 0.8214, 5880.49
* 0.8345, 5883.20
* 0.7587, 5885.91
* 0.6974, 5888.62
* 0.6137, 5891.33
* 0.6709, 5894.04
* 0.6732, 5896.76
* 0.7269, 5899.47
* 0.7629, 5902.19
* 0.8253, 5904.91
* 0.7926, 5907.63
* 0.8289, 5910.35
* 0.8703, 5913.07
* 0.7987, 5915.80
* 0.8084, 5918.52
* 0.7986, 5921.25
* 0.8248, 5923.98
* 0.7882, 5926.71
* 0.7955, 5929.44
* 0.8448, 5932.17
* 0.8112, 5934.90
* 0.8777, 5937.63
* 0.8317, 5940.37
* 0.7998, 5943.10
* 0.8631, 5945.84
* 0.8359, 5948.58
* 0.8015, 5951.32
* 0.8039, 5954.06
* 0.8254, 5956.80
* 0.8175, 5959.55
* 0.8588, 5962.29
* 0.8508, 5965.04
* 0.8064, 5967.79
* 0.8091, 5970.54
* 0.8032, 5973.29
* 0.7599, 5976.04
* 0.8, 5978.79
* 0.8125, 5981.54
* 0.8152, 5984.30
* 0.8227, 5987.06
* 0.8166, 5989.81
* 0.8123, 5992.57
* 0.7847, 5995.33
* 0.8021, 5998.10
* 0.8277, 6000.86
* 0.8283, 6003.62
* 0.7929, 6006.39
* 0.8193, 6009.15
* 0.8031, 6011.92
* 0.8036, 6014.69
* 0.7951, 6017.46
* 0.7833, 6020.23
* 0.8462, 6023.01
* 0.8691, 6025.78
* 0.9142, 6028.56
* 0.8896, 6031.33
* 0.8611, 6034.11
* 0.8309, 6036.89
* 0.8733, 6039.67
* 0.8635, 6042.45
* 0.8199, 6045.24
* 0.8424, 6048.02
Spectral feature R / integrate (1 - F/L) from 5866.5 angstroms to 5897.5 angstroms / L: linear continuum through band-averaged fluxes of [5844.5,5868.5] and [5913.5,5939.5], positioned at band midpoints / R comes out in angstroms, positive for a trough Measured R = 2.0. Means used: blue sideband 0.813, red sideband 0.818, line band 0.762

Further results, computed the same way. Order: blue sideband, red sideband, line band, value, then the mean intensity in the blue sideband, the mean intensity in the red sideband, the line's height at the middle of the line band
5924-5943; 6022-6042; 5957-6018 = 2.7 angstroms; 0.824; 0.87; 0.849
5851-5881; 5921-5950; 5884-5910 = 2.7 angstroms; 0.81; 0.826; 0.817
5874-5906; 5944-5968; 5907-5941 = -1.3 angstroms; 0.751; 0.83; 0.792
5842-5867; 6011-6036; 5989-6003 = 0.5 angstroms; 0.816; 0.841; 0.837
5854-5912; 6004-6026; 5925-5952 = -1.2 angstroms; 0.777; 0.812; 0.791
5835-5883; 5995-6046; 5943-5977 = 0.4 angstroms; 0.82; 0.833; 0.828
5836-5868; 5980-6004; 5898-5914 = 0.4 angstroms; 0.82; 0.813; 0.817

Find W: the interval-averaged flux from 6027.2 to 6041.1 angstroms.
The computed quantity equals 0.874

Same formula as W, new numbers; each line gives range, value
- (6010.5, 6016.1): 0.803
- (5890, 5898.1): 0.653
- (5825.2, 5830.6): 0.841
